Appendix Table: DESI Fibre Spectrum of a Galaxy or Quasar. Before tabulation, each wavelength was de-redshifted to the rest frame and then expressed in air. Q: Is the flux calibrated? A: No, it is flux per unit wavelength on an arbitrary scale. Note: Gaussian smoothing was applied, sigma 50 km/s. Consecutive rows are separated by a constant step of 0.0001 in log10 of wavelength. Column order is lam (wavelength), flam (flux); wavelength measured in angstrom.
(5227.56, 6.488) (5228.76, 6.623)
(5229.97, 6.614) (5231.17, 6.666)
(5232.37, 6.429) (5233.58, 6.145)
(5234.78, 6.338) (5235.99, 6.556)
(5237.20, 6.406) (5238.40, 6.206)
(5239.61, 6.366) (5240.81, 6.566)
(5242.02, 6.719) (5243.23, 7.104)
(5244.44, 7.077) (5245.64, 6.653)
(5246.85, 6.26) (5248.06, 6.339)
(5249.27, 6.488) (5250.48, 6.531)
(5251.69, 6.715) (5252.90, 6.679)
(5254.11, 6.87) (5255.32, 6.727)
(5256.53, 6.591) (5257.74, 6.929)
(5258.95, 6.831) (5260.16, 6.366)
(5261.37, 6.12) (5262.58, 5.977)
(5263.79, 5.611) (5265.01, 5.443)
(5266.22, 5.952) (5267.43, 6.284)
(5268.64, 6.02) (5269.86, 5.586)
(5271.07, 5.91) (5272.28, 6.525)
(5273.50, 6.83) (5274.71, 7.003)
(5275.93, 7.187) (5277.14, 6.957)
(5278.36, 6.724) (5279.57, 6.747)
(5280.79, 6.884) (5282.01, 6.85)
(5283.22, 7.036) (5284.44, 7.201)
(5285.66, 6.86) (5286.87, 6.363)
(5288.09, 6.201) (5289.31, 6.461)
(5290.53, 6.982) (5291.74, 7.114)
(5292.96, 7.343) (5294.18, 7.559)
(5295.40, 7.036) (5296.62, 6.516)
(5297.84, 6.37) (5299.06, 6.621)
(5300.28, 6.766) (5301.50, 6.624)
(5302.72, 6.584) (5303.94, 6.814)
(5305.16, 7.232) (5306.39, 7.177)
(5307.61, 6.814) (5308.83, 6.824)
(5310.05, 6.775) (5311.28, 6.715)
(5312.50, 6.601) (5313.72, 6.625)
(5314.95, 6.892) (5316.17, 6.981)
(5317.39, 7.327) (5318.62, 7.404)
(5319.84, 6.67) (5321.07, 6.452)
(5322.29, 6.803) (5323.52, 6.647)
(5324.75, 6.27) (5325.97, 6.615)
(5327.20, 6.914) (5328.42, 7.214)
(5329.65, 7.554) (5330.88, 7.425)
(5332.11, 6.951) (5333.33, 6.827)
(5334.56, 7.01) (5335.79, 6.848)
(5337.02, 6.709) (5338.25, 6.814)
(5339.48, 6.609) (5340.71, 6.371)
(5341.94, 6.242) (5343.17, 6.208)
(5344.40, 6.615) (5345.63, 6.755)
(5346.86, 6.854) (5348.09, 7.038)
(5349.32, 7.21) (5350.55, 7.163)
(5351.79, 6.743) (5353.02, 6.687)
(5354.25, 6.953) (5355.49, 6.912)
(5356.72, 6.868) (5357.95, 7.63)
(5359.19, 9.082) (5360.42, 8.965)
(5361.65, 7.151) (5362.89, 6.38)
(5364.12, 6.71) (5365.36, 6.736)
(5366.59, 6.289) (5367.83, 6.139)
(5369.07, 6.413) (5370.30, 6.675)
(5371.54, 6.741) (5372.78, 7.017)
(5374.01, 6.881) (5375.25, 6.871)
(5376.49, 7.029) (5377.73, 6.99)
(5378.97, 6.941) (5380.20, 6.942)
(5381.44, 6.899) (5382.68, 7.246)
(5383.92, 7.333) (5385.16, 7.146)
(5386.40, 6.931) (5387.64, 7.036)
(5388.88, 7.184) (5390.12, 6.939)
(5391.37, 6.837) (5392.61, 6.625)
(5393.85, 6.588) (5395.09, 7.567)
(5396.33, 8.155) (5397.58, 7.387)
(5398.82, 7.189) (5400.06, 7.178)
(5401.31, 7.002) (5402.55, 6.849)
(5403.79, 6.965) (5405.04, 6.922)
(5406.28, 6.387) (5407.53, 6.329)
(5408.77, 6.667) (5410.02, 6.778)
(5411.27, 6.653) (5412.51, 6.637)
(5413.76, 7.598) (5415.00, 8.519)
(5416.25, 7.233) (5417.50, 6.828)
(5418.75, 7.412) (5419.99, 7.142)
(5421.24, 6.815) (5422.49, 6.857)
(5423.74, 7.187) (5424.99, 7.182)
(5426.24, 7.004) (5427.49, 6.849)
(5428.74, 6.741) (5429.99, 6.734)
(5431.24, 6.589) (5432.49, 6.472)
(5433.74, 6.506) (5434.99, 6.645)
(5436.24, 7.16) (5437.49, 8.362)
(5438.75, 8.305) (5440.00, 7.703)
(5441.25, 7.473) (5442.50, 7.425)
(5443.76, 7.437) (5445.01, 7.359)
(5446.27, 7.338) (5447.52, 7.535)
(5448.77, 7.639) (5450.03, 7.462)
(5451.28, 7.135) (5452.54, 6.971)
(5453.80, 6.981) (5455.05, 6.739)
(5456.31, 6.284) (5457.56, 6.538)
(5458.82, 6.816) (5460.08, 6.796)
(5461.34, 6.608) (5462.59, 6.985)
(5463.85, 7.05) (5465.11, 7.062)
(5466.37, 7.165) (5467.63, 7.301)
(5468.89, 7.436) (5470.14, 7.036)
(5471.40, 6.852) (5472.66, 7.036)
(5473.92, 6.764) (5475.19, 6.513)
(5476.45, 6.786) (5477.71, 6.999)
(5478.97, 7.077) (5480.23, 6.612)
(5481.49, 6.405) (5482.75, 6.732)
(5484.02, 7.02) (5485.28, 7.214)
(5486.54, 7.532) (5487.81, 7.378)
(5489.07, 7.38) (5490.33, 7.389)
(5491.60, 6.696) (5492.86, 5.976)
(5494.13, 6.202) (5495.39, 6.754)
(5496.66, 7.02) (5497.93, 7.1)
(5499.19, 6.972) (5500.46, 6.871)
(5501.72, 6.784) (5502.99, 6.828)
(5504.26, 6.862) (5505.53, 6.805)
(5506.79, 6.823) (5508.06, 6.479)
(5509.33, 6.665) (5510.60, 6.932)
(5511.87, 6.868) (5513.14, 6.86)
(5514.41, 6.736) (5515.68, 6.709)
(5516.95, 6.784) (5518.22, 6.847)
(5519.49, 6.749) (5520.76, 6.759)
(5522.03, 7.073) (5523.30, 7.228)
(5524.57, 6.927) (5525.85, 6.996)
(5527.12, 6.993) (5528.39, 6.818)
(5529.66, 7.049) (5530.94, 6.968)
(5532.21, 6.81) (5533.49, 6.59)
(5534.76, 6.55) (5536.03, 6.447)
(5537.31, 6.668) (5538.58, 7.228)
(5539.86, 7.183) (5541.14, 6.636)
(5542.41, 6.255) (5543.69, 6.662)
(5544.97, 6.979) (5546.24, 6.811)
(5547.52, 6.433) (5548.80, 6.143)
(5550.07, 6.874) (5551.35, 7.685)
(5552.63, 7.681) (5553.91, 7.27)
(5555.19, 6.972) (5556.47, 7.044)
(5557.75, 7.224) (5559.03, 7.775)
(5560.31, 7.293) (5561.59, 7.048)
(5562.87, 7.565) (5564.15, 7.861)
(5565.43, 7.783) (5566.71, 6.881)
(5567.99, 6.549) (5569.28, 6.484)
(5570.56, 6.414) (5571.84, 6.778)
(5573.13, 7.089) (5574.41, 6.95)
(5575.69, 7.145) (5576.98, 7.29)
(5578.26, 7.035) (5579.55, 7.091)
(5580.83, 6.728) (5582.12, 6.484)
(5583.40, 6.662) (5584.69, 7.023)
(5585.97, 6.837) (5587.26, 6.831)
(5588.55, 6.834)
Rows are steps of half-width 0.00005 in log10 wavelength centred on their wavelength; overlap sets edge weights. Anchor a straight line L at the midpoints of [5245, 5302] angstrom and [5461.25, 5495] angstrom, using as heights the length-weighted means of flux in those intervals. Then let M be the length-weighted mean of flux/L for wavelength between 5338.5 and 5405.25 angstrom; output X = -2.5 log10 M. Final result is -0.03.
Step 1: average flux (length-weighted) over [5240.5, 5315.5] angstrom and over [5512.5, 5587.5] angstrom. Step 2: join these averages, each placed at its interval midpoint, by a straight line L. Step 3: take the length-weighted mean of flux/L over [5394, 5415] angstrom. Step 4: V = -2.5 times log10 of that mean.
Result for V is -0.04 mag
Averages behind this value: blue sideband 6.65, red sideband 6.94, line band 7.05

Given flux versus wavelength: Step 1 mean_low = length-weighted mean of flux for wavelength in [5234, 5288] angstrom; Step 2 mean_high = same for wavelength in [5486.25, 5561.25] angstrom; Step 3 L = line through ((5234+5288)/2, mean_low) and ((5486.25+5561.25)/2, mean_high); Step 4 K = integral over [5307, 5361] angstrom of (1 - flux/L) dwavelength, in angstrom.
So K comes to -2.6 angstrom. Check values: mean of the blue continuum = 6.53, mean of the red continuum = 6.9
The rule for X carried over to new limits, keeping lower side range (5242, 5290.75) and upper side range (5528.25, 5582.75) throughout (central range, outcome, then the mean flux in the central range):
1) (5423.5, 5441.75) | -0.053 mag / 7.13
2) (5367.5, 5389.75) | -0.035 mag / 6.92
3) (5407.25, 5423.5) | -0.047 mag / 7.06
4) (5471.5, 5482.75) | 0.011 mag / 6.78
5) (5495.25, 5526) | 0.006 mag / 6.86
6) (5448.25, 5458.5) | -0.022 mag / 6.95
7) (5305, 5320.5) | -0.048 mag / 6.91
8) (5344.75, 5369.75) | -0.056 mag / 7.03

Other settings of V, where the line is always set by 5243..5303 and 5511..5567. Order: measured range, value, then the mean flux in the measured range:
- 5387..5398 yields -0.06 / 7.14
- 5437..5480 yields -0.04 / 7.14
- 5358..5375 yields -0.05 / 7.03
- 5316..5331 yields -0.04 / 6.93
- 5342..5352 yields -0.01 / 6.79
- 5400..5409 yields 0.00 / 6.77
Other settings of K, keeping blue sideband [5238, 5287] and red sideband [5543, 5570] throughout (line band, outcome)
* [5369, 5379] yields -0.2 angstrom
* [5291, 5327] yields -1.1 angstrom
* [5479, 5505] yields 0.3 angstrom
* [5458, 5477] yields 0.0 angstrom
